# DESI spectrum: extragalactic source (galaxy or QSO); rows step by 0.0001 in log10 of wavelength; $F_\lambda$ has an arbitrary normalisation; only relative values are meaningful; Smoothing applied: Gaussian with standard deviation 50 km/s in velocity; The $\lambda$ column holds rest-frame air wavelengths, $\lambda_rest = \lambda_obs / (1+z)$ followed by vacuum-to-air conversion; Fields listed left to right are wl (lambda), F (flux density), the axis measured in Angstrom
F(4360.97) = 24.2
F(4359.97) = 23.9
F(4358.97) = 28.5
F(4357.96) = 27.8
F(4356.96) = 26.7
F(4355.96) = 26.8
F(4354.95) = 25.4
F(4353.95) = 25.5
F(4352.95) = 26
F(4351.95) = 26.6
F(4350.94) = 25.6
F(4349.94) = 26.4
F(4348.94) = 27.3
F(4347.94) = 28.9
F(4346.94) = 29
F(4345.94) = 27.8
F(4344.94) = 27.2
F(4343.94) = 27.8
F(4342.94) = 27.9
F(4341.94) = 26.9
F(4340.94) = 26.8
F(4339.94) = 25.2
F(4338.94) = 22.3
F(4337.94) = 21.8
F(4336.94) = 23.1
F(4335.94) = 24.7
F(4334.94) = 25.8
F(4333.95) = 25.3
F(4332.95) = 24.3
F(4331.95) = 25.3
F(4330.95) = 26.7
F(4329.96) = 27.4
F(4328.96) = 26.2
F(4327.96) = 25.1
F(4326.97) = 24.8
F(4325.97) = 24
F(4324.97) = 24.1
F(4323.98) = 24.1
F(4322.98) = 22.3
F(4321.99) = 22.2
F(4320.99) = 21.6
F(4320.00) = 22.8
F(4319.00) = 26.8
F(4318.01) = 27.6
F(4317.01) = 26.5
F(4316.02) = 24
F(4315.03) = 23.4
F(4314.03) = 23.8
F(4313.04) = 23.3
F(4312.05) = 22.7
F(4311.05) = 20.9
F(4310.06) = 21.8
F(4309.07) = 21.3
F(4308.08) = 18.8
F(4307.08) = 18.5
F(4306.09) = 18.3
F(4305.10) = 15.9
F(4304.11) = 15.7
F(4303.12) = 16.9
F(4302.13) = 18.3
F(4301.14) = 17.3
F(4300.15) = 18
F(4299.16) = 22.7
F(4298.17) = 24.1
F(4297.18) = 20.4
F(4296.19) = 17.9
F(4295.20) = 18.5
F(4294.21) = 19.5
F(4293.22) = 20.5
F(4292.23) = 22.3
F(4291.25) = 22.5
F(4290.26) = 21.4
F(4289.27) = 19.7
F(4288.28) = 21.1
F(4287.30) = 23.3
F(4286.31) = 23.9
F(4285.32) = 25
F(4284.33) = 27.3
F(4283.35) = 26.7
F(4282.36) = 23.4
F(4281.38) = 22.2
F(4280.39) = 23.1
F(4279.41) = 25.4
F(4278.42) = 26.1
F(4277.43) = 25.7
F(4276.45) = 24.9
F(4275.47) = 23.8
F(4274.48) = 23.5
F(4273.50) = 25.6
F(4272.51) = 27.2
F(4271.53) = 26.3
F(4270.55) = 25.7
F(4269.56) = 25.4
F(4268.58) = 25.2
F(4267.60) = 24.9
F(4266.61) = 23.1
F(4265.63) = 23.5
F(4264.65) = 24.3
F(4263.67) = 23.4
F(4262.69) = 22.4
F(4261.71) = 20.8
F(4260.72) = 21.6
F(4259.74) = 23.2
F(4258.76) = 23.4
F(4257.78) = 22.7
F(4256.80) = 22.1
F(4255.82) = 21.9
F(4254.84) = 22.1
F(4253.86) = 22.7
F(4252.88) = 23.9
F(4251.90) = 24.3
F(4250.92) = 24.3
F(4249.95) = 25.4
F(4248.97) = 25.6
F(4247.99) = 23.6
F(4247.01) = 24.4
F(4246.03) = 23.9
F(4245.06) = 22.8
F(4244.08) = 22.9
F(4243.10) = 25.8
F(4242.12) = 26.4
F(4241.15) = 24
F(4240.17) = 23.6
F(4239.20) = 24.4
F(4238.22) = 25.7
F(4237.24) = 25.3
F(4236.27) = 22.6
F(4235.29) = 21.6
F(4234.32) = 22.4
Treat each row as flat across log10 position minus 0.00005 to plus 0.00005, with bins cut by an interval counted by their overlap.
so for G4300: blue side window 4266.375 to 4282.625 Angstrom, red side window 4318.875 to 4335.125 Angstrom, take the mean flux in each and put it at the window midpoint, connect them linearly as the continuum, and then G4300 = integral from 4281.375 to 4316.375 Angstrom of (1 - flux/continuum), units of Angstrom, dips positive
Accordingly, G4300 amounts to 5.1 Angstrom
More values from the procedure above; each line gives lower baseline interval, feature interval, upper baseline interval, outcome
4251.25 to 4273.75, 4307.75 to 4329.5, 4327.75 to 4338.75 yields 1.0 Angstrom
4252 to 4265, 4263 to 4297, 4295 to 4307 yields -4.7 Angstrom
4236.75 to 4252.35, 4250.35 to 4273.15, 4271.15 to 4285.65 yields 1.0 Angstrom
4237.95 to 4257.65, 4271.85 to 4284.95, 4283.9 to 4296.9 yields -1.6 Angstrom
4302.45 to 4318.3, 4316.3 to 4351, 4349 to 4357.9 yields -2.3 Angstrom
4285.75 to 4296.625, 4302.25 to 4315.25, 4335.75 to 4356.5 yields 1.6 Angstrom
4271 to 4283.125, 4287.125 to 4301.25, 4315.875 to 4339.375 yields 2.3 Angstrom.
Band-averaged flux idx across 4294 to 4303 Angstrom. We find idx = 19.5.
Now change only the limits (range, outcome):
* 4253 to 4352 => 23.5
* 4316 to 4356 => 25.5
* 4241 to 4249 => 24.3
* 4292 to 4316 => 20.1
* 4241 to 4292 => 23.9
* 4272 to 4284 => 24.8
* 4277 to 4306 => 21.5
